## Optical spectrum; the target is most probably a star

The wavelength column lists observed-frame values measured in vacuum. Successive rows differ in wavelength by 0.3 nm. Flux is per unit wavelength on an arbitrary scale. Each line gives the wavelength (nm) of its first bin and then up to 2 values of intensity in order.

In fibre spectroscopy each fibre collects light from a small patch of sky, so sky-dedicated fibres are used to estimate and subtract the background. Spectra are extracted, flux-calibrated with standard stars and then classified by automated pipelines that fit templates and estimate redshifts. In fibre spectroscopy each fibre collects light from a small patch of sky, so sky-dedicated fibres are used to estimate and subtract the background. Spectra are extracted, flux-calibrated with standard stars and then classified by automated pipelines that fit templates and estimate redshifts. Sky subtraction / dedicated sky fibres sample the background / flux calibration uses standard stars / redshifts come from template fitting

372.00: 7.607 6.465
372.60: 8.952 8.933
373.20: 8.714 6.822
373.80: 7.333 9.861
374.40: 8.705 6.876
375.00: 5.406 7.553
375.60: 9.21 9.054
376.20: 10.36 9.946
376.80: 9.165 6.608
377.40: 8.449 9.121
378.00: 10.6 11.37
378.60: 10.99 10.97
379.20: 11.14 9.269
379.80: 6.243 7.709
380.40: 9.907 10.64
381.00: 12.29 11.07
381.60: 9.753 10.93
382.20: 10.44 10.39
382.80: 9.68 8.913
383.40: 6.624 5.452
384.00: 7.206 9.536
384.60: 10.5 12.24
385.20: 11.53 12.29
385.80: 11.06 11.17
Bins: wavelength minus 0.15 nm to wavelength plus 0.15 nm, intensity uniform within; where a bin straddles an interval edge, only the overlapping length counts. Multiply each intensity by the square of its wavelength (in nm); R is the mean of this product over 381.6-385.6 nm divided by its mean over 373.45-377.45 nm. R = 1.22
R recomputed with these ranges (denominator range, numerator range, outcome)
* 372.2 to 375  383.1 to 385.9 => 1.27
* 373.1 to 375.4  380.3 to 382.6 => 1.46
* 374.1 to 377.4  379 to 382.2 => 1.22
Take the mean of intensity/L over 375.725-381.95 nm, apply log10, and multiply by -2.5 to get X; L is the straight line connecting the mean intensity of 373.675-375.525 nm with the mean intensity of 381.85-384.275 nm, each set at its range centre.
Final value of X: -0.193 mag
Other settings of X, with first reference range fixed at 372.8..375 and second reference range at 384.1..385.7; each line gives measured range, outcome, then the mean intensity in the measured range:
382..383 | 0.03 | 10.1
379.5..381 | 0.08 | 9.06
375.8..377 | -0.10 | 9.53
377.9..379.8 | -0.11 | 10.4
